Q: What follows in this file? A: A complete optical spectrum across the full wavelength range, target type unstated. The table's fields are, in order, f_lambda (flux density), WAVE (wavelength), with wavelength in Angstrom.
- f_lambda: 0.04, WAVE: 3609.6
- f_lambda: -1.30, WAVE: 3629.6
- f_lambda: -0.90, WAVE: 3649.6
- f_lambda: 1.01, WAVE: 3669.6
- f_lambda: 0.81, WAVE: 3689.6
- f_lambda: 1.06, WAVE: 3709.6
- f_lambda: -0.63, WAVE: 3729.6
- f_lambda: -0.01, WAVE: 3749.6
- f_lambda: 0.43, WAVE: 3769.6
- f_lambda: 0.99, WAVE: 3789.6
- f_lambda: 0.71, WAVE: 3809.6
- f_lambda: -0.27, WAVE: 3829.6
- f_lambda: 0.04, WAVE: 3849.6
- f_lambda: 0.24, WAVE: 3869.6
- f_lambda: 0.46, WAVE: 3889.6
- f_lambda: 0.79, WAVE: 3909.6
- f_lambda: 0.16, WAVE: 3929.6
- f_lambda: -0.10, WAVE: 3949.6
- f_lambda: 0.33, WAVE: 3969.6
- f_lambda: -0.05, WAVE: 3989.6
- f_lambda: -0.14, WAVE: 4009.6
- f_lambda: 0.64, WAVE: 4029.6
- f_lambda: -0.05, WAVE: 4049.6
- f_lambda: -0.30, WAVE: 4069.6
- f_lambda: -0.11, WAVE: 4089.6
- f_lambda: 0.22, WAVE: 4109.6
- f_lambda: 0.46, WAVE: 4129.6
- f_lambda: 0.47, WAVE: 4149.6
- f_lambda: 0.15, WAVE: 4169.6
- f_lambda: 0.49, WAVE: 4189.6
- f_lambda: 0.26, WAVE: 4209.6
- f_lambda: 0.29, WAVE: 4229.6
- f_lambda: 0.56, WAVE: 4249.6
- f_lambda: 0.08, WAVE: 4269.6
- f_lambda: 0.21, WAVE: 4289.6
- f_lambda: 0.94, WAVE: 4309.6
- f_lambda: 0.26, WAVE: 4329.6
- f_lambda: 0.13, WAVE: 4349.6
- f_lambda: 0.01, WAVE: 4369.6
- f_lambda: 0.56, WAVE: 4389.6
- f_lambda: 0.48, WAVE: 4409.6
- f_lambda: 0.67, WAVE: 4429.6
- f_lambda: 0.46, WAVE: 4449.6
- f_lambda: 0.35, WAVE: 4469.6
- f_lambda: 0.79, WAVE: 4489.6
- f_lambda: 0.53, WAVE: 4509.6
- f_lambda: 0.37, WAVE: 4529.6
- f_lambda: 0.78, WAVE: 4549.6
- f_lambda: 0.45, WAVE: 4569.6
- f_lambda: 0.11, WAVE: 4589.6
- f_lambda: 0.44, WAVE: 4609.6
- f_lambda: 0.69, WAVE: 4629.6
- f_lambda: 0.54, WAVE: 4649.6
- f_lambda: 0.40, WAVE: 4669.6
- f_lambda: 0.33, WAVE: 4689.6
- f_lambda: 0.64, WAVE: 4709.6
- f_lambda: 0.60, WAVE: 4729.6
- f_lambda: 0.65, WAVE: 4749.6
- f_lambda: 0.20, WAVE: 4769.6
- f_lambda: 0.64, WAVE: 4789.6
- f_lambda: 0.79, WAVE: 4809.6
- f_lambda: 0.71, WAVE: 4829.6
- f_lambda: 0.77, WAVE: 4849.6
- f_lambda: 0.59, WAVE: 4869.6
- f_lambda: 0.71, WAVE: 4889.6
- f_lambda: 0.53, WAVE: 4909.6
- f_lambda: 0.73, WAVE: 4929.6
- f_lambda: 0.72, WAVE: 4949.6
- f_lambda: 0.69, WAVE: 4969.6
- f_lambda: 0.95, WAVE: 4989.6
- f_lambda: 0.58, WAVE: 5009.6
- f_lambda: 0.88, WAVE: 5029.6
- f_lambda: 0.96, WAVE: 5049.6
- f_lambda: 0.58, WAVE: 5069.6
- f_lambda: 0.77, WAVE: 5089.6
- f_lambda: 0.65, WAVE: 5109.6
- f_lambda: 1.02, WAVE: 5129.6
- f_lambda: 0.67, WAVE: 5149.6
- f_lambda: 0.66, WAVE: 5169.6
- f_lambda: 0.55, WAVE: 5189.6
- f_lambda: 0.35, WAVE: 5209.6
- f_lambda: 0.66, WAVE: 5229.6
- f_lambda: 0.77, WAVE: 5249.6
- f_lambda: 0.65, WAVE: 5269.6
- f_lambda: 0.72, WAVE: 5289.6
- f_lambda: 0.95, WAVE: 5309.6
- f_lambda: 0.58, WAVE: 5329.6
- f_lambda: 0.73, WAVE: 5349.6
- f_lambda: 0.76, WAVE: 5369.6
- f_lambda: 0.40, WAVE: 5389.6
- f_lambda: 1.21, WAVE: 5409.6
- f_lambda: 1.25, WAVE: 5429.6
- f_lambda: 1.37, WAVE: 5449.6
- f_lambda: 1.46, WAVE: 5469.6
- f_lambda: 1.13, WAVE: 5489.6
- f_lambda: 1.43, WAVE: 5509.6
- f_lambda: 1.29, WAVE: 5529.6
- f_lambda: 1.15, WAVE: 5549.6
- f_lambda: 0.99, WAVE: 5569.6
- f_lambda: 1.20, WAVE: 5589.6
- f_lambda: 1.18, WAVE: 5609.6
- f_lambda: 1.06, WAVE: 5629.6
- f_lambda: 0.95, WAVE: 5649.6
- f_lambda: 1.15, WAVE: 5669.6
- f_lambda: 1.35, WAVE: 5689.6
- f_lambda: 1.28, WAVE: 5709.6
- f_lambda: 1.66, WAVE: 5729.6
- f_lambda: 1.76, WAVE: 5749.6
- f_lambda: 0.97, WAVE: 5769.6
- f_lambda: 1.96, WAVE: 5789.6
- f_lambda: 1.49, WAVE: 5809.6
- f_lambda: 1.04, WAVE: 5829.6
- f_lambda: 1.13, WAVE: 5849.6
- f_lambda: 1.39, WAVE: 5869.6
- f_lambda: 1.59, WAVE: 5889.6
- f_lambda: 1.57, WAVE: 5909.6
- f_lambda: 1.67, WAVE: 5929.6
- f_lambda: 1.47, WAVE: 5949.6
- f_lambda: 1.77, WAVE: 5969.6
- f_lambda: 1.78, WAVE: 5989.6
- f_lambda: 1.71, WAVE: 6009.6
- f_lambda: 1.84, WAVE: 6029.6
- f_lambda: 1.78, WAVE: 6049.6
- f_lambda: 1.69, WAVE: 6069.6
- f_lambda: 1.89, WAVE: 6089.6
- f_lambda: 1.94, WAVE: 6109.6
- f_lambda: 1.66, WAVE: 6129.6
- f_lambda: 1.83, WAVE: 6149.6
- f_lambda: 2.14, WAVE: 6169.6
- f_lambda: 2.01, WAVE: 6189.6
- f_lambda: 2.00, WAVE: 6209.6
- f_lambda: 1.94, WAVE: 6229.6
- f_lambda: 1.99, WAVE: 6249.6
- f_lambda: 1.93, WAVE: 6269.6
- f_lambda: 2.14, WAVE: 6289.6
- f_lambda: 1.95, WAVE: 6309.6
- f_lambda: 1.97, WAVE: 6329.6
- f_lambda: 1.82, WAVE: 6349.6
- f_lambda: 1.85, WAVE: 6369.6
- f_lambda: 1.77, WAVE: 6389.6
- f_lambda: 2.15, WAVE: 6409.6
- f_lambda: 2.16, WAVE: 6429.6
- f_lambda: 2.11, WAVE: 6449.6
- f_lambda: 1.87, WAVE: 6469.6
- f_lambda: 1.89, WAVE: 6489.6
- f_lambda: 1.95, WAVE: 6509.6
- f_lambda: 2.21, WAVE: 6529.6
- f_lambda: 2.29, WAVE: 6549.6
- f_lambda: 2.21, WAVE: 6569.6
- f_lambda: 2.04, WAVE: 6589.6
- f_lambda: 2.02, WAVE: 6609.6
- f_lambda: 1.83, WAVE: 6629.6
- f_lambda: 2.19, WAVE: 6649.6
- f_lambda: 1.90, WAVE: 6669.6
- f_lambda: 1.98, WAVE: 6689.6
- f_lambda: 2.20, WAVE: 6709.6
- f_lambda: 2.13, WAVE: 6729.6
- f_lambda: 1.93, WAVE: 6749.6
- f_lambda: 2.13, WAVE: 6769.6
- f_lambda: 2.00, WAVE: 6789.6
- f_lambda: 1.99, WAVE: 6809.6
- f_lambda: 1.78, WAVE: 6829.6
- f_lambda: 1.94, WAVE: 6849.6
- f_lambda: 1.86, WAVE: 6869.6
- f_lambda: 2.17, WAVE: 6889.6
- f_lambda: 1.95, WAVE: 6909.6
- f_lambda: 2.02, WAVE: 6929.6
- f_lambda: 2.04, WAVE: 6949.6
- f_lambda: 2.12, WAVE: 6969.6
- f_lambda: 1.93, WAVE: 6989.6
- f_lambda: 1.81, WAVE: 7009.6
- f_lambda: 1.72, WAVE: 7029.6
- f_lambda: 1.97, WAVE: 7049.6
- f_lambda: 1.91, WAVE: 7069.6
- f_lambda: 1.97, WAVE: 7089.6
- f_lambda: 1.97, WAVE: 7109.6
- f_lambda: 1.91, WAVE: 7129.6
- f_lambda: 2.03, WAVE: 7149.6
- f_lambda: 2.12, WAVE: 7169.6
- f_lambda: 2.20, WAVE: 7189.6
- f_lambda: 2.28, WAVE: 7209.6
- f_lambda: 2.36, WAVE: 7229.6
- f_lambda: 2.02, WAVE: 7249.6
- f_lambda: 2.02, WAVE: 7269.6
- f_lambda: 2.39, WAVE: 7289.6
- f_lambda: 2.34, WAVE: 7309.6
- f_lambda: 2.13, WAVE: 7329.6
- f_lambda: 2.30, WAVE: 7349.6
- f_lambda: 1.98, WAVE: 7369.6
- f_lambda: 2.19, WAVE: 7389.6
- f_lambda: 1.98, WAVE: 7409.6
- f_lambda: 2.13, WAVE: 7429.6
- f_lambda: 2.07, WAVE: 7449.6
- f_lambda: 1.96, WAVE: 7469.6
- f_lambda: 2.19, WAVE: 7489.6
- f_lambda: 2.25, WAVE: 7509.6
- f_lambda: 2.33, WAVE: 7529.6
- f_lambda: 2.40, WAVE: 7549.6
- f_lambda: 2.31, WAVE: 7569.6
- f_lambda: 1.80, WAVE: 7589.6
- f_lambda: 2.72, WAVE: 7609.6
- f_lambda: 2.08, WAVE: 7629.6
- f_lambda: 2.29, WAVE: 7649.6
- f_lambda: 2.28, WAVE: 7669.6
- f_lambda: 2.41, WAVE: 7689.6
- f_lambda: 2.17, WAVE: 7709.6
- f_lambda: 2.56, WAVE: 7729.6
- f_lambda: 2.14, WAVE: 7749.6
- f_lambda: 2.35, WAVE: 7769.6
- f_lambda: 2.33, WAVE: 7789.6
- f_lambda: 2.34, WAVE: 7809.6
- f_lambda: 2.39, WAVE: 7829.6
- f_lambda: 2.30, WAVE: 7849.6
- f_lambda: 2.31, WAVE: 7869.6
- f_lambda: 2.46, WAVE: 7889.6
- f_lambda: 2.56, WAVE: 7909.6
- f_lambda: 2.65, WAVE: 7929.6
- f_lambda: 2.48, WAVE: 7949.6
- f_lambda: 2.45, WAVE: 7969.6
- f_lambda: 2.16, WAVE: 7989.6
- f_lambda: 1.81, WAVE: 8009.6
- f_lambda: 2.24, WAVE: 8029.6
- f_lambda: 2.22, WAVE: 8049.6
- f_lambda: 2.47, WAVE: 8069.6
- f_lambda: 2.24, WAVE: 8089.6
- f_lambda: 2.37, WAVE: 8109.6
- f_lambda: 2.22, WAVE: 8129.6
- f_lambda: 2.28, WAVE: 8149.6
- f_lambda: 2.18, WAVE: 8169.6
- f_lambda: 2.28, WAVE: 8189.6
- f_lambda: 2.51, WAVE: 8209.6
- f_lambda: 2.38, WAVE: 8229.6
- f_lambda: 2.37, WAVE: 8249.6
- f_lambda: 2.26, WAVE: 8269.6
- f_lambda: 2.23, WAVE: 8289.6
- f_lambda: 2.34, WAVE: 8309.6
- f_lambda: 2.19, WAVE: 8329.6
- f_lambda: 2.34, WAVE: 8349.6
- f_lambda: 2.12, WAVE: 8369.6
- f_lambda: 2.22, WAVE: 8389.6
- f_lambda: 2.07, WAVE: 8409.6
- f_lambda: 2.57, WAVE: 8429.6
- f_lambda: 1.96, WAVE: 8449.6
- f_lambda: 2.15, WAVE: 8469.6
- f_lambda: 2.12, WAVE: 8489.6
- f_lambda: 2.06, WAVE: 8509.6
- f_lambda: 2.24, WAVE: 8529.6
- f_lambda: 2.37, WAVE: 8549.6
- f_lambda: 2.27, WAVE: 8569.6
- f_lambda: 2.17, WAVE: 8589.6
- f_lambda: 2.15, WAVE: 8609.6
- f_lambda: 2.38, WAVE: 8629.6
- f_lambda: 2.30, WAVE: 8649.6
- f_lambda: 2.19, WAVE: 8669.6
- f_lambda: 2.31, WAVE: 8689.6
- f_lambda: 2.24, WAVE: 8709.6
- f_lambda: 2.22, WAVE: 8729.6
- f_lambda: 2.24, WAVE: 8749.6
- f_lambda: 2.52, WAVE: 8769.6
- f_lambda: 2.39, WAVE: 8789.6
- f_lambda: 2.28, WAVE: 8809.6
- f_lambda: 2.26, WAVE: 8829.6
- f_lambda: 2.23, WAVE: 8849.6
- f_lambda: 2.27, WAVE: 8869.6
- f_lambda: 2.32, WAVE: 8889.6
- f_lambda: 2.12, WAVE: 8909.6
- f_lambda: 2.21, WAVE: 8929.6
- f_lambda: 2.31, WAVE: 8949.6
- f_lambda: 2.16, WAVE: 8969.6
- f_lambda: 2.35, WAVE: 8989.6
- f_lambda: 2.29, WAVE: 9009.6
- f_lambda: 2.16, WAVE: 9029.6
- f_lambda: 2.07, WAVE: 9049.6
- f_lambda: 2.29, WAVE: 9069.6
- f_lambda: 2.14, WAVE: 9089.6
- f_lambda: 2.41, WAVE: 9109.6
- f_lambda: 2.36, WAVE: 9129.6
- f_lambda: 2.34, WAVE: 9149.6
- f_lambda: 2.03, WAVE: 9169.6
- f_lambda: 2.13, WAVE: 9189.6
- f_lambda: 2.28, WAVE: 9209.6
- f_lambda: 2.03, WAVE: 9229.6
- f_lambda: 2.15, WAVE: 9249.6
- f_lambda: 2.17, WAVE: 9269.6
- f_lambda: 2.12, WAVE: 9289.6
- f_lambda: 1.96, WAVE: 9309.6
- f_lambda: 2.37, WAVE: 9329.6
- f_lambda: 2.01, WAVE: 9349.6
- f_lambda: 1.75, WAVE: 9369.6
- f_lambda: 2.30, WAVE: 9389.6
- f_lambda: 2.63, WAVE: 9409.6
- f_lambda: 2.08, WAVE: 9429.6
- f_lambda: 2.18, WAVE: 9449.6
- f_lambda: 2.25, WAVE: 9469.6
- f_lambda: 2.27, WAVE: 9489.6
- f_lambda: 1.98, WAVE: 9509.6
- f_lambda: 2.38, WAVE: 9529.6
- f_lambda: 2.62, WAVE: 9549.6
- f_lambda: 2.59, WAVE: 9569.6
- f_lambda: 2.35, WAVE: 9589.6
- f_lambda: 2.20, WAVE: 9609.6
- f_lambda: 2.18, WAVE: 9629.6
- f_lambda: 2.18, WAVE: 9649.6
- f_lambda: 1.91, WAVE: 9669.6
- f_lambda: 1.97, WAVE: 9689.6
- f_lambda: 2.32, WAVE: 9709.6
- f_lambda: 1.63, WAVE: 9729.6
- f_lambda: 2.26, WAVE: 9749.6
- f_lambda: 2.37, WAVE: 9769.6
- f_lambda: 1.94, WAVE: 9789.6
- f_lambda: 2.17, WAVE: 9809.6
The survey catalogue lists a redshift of 0.36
